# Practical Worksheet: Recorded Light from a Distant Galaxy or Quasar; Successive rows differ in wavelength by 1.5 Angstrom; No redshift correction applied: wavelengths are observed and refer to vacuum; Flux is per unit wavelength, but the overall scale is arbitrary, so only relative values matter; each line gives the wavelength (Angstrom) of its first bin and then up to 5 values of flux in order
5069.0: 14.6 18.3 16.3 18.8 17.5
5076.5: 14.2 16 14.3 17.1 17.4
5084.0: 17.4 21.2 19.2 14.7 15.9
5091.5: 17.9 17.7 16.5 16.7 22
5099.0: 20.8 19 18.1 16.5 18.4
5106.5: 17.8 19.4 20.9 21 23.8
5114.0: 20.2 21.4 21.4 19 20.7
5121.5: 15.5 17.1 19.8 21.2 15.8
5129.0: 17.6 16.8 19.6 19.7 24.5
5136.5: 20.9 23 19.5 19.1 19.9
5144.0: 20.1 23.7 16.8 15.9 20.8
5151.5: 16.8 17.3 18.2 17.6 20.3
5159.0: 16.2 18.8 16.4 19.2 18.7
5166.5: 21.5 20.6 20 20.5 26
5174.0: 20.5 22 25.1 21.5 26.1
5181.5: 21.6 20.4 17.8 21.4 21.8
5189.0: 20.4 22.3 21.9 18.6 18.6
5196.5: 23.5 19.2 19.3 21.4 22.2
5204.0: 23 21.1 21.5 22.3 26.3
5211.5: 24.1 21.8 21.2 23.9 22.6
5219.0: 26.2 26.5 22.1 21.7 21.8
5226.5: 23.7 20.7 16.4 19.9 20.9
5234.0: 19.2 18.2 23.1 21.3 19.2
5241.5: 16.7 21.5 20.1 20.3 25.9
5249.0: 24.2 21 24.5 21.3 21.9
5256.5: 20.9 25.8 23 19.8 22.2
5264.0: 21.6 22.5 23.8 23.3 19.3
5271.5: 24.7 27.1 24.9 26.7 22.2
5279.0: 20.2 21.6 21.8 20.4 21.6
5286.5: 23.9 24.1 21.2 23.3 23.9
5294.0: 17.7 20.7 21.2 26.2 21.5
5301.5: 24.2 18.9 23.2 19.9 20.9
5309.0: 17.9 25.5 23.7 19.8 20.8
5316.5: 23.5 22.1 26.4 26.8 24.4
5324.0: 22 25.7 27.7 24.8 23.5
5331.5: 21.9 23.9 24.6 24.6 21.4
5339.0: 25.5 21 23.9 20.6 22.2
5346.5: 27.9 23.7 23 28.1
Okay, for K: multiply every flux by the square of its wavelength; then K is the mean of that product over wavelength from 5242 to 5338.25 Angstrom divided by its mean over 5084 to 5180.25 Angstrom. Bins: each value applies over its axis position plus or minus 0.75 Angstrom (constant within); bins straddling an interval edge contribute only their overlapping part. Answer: 1.24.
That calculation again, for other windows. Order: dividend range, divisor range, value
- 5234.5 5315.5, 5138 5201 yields 1.14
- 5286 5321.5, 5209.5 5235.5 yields 1.04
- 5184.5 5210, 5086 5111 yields 1.20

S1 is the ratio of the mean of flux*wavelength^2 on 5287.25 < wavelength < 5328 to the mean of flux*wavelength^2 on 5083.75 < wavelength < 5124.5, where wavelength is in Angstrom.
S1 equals 1.3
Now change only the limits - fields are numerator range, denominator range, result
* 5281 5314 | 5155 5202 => 1.11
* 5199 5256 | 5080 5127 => 1.21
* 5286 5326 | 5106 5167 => 1.24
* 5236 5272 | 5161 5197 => 1.07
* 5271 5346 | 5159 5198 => 1.15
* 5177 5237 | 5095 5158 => 1.15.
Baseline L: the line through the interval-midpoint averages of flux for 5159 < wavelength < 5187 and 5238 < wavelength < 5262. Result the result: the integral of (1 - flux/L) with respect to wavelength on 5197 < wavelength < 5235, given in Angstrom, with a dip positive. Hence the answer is -1.1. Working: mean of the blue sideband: 20.9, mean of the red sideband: 21.7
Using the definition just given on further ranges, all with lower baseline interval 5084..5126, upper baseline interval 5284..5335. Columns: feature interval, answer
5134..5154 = -0.13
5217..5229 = -1.03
